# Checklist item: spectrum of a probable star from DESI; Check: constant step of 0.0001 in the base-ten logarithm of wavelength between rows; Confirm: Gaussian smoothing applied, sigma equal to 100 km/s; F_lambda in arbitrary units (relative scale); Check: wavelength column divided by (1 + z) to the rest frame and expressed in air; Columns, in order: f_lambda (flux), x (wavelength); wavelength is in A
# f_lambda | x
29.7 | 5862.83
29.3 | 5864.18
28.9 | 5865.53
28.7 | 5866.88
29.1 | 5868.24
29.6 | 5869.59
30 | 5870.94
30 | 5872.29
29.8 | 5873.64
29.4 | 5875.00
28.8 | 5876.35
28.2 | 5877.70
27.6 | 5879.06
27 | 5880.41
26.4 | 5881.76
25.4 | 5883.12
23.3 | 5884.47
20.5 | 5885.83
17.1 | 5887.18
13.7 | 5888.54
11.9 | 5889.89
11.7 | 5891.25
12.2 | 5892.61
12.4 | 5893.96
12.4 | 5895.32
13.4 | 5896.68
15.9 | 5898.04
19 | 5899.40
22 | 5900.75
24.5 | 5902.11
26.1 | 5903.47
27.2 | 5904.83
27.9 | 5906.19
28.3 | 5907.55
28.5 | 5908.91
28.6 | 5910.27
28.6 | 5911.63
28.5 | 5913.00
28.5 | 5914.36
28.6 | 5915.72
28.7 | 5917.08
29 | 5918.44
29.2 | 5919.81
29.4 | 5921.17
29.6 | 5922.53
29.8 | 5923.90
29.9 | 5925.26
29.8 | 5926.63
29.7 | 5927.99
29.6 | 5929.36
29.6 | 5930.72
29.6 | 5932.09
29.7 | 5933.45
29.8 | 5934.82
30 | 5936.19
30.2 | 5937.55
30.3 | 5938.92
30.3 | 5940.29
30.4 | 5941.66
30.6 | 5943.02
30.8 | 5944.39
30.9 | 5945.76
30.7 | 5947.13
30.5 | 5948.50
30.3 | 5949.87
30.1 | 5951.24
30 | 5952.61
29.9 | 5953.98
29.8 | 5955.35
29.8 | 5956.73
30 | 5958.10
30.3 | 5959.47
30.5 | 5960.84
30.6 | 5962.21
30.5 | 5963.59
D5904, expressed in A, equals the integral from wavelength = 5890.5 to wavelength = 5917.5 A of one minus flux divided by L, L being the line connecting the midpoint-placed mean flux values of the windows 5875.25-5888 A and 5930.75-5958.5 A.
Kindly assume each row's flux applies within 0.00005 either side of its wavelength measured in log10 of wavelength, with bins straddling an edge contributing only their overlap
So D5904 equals 4.4 A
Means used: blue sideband 25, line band 22.6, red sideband 30.2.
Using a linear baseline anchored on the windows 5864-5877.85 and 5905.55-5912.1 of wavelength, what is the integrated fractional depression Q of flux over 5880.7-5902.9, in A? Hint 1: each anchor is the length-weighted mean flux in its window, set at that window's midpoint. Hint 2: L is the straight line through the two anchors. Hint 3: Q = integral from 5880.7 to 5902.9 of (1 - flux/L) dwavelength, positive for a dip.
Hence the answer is 8.47 A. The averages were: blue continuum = 29.3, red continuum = 28.4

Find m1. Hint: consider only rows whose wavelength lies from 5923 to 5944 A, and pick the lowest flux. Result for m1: 29.6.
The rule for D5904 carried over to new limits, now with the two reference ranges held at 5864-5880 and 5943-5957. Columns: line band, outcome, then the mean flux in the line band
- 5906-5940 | 0.7 A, 29.3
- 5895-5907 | 3.4 A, 21.3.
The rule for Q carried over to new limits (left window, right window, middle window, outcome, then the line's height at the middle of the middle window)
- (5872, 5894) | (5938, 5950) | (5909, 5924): -1.2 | 26.8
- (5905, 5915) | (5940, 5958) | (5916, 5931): -0.2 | 29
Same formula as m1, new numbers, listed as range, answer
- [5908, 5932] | 28.5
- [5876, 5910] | 11.7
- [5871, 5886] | 20.5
